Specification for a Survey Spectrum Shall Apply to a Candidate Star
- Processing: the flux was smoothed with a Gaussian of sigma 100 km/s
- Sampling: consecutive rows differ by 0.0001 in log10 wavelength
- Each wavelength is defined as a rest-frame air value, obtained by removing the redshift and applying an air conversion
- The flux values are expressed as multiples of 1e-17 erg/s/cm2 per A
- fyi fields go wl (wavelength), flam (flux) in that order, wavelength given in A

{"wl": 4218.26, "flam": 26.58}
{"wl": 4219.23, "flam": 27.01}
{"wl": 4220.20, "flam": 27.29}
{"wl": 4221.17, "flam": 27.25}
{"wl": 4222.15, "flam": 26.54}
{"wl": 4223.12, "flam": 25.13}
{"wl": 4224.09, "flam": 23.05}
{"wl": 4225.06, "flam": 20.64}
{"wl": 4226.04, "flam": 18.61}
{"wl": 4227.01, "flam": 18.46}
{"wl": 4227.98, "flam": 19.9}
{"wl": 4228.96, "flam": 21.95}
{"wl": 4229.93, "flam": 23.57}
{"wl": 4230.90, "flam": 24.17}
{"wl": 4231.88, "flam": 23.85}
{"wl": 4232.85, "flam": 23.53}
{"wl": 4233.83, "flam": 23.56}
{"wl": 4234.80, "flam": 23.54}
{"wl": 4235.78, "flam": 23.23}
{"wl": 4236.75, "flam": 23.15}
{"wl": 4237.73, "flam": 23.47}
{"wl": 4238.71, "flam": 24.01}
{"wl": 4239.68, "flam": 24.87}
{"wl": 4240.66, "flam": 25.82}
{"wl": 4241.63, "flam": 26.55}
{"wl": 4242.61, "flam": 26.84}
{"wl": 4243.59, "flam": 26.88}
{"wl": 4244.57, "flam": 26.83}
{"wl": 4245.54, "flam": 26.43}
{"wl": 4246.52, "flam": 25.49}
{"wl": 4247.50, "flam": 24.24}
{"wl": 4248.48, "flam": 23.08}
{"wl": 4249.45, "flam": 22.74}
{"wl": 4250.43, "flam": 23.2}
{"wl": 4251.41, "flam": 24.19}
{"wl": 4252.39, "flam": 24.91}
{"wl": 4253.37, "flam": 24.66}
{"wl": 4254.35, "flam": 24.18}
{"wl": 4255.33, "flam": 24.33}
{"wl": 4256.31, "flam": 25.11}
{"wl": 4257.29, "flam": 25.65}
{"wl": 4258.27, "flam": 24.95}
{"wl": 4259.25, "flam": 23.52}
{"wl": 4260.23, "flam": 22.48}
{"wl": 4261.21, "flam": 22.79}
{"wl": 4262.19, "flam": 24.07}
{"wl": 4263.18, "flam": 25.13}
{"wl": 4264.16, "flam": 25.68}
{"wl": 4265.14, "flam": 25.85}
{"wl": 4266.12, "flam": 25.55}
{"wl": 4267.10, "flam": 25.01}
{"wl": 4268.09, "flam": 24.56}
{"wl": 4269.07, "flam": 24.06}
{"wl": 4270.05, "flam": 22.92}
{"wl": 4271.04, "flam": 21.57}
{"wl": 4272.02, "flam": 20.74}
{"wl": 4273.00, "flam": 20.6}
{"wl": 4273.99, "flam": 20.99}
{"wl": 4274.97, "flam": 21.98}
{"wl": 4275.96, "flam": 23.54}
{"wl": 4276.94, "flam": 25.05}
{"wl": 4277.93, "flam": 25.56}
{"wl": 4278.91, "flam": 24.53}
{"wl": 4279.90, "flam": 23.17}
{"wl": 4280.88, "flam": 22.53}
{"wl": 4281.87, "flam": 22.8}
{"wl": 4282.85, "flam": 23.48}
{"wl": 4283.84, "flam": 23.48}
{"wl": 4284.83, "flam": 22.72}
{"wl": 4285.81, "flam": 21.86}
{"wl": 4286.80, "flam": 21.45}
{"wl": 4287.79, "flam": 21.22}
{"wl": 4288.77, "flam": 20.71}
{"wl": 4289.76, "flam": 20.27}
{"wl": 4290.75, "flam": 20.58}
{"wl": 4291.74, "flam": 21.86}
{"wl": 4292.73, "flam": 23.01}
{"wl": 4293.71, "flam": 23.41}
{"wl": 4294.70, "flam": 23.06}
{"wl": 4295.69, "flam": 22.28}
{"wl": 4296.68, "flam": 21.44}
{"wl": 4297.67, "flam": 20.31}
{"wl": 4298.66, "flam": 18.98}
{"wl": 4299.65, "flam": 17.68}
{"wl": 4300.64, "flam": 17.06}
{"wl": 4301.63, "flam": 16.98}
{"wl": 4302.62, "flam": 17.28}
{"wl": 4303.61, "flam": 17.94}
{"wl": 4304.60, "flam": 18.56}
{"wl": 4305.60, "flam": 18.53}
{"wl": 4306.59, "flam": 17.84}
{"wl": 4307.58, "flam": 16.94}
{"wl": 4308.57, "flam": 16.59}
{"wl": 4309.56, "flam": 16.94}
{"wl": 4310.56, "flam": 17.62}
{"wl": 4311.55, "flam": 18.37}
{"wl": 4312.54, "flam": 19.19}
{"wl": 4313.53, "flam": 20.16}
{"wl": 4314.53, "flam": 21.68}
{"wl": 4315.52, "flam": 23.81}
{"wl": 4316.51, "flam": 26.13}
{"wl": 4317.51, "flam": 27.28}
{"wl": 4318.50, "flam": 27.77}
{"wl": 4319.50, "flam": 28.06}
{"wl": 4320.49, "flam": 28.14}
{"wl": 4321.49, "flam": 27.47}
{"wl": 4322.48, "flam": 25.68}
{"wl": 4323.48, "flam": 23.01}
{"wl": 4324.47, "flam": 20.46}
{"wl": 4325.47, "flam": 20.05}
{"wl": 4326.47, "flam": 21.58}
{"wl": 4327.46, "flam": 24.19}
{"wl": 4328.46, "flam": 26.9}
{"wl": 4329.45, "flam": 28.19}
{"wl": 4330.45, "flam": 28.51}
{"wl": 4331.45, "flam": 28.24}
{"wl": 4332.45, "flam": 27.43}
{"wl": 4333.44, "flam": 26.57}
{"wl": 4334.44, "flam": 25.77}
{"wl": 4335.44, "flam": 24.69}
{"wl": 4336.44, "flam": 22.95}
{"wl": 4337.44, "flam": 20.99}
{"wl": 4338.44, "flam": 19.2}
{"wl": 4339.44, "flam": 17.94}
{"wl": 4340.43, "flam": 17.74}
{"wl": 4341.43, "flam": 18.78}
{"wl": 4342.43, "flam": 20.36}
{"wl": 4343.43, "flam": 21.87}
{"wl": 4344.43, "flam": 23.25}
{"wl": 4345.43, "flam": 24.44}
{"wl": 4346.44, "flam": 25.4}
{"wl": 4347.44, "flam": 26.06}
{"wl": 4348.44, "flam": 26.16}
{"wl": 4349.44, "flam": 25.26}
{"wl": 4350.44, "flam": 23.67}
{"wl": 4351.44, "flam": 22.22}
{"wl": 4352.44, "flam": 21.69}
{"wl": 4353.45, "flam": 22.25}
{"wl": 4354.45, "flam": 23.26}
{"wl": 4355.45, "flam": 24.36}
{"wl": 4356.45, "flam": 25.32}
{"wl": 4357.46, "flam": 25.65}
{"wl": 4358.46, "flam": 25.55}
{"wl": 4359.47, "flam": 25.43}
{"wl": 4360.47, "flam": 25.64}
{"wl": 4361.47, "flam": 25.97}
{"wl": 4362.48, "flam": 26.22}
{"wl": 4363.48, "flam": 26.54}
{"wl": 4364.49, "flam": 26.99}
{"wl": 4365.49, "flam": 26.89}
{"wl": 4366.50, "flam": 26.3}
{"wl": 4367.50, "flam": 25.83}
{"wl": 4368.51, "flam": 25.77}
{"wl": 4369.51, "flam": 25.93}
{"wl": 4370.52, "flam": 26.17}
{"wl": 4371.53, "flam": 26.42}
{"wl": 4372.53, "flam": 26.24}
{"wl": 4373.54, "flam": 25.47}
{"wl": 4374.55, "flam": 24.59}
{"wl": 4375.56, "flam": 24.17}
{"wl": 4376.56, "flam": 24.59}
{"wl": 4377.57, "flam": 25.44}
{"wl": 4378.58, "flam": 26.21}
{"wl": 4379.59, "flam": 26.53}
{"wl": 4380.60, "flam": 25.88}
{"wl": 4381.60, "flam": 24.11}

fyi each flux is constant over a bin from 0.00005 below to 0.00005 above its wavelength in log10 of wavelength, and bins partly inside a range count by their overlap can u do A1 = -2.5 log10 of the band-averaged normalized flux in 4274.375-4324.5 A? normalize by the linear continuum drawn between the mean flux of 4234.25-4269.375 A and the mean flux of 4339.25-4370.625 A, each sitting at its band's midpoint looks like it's 0.13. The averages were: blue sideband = 24.6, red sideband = 24.3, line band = 21.7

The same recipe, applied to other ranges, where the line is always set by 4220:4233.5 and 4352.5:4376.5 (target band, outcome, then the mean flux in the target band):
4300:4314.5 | 0.33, 18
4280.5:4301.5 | 0.13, 21.4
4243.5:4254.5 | -0.06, 24.7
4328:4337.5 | -0.06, 26.2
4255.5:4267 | -0.04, 24.6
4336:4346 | 0.20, 20.8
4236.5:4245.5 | -0.10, 25.5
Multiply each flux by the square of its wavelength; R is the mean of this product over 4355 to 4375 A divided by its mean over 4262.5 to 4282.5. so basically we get 1.1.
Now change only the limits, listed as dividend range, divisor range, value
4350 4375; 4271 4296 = 1.17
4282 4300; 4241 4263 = 0.89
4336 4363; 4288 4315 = 1.22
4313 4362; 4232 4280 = 1.04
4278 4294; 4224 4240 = 1.02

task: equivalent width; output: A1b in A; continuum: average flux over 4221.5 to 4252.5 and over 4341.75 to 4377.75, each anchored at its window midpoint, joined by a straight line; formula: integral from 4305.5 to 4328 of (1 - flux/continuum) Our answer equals 2.2 A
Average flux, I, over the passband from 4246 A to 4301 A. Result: 23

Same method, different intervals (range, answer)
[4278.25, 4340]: 22.2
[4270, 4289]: 22.6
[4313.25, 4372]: 24.5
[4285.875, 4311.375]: 19.6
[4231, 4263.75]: 24.5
